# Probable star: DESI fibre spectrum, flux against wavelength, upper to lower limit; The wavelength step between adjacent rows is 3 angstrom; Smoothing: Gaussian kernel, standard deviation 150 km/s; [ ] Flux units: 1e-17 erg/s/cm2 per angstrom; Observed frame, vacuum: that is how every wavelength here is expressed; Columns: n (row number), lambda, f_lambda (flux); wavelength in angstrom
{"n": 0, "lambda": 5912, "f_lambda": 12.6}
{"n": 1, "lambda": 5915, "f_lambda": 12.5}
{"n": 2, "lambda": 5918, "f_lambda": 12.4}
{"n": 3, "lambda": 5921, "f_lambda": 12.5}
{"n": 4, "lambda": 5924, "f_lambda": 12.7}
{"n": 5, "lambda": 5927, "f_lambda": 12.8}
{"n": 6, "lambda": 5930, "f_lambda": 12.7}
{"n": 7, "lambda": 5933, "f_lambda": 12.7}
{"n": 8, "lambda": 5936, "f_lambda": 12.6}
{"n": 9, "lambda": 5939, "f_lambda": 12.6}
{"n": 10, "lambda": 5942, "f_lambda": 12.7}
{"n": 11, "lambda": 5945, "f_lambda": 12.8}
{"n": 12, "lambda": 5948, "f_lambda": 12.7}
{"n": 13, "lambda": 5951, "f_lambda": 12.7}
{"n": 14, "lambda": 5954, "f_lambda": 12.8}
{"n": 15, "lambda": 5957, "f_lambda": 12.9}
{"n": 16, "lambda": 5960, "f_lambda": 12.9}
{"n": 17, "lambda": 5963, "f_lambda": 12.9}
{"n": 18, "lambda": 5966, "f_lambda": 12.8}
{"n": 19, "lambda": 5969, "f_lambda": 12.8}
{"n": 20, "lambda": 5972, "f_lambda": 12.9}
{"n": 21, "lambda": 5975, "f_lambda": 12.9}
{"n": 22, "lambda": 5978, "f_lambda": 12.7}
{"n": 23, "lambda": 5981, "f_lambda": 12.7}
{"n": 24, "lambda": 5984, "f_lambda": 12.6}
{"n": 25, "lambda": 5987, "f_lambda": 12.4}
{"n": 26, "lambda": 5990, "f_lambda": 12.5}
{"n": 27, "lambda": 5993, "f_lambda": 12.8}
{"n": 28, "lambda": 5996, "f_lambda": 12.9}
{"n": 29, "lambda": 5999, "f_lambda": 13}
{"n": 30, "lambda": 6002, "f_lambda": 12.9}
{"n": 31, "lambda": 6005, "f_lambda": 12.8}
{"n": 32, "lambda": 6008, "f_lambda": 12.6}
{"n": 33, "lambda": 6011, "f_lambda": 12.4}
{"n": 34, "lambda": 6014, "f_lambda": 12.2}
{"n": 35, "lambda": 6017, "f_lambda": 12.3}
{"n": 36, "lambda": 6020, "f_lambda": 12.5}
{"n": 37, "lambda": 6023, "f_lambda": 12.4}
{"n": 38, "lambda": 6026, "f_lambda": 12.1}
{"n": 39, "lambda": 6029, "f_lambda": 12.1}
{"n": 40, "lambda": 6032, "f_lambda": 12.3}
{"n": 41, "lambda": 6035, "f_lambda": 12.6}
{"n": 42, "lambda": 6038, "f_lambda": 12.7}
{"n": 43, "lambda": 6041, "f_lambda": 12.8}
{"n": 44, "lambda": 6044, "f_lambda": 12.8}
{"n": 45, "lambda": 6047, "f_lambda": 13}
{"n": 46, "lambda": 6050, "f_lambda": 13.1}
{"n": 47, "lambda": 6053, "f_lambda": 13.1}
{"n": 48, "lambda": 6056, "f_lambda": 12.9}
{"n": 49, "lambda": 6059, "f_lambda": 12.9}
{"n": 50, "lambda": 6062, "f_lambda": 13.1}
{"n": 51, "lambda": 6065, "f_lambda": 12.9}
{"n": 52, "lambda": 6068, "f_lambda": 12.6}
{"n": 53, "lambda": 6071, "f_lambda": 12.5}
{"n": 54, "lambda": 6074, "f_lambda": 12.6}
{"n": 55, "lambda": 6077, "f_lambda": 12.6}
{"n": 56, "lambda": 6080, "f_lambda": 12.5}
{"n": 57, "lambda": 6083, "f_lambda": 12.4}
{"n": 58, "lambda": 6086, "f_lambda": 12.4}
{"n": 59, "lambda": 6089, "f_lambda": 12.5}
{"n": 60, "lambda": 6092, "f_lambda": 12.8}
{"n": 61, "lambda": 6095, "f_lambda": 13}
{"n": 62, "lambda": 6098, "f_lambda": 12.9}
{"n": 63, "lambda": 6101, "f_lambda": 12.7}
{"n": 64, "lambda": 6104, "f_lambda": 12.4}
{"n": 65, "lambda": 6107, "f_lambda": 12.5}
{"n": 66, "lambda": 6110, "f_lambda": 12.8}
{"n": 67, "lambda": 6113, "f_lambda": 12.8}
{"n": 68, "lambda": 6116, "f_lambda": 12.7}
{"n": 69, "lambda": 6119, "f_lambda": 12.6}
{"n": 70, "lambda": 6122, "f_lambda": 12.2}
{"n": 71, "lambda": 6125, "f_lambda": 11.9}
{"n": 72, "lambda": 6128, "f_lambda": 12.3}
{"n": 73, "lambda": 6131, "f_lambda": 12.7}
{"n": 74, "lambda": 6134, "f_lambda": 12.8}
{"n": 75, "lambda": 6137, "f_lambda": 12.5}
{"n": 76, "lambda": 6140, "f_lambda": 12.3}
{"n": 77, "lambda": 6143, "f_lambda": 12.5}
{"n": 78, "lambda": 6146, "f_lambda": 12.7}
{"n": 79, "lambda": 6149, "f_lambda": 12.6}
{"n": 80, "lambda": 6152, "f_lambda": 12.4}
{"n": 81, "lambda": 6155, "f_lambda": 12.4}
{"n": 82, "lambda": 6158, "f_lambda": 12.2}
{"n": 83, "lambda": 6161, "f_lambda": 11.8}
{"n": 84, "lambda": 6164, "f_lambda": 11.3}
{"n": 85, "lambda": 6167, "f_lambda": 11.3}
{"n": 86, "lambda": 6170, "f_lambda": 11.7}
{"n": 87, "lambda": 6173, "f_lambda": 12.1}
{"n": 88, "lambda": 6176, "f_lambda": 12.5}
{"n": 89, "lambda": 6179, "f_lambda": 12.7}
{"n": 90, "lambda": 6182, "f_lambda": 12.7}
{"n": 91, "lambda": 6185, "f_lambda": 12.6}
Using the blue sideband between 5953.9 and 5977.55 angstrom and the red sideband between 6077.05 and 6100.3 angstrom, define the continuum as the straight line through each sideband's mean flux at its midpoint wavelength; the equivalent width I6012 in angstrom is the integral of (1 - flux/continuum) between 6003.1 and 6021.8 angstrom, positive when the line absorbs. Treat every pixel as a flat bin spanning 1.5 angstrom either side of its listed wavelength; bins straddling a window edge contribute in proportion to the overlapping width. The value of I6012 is 0.4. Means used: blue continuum 12.9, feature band 12.5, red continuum 12.6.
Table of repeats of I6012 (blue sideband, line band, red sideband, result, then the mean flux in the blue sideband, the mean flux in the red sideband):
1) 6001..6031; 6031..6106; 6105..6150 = -1.54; 12.4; 12.5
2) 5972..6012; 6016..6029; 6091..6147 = 0.40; 12.7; 12.6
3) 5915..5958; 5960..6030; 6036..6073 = 0.77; 12.7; 12.9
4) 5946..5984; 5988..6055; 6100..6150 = 0.38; 12.8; 12.5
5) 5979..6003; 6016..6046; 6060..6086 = 0.50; 12.7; 12.6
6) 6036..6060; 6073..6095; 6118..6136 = 0.19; 12.9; 12.4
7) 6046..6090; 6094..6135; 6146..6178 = -0.58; 12.7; 12.1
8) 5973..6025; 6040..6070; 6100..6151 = -0.80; 12.6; 12.5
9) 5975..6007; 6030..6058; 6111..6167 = -0.45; 12.7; 12.3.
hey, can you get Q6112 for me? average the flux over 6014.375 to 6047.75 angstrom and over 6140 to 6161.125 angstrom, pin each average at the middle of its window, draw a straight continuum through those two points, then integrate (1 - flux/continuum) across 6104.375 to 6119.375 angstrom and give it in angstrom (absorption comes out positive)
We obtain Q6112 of -0.3 angstrom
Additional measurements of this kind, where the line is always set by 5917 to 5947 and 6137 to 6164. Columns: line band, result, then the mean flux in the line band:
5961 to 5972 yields -0.2 angstrom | 12.8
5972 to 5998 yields -0.3 angstrom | 12.7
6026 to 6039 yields 0.1 angstrom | 12.4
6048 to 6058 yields -0.4 angstrom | 13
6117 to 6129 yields 0.1 angstrom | 12.3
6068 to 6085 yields -0.1 angstrom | 12.5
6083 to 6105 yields -0.5 angstrom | 12.7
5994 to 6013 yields -0.3 angstrom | 12.8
